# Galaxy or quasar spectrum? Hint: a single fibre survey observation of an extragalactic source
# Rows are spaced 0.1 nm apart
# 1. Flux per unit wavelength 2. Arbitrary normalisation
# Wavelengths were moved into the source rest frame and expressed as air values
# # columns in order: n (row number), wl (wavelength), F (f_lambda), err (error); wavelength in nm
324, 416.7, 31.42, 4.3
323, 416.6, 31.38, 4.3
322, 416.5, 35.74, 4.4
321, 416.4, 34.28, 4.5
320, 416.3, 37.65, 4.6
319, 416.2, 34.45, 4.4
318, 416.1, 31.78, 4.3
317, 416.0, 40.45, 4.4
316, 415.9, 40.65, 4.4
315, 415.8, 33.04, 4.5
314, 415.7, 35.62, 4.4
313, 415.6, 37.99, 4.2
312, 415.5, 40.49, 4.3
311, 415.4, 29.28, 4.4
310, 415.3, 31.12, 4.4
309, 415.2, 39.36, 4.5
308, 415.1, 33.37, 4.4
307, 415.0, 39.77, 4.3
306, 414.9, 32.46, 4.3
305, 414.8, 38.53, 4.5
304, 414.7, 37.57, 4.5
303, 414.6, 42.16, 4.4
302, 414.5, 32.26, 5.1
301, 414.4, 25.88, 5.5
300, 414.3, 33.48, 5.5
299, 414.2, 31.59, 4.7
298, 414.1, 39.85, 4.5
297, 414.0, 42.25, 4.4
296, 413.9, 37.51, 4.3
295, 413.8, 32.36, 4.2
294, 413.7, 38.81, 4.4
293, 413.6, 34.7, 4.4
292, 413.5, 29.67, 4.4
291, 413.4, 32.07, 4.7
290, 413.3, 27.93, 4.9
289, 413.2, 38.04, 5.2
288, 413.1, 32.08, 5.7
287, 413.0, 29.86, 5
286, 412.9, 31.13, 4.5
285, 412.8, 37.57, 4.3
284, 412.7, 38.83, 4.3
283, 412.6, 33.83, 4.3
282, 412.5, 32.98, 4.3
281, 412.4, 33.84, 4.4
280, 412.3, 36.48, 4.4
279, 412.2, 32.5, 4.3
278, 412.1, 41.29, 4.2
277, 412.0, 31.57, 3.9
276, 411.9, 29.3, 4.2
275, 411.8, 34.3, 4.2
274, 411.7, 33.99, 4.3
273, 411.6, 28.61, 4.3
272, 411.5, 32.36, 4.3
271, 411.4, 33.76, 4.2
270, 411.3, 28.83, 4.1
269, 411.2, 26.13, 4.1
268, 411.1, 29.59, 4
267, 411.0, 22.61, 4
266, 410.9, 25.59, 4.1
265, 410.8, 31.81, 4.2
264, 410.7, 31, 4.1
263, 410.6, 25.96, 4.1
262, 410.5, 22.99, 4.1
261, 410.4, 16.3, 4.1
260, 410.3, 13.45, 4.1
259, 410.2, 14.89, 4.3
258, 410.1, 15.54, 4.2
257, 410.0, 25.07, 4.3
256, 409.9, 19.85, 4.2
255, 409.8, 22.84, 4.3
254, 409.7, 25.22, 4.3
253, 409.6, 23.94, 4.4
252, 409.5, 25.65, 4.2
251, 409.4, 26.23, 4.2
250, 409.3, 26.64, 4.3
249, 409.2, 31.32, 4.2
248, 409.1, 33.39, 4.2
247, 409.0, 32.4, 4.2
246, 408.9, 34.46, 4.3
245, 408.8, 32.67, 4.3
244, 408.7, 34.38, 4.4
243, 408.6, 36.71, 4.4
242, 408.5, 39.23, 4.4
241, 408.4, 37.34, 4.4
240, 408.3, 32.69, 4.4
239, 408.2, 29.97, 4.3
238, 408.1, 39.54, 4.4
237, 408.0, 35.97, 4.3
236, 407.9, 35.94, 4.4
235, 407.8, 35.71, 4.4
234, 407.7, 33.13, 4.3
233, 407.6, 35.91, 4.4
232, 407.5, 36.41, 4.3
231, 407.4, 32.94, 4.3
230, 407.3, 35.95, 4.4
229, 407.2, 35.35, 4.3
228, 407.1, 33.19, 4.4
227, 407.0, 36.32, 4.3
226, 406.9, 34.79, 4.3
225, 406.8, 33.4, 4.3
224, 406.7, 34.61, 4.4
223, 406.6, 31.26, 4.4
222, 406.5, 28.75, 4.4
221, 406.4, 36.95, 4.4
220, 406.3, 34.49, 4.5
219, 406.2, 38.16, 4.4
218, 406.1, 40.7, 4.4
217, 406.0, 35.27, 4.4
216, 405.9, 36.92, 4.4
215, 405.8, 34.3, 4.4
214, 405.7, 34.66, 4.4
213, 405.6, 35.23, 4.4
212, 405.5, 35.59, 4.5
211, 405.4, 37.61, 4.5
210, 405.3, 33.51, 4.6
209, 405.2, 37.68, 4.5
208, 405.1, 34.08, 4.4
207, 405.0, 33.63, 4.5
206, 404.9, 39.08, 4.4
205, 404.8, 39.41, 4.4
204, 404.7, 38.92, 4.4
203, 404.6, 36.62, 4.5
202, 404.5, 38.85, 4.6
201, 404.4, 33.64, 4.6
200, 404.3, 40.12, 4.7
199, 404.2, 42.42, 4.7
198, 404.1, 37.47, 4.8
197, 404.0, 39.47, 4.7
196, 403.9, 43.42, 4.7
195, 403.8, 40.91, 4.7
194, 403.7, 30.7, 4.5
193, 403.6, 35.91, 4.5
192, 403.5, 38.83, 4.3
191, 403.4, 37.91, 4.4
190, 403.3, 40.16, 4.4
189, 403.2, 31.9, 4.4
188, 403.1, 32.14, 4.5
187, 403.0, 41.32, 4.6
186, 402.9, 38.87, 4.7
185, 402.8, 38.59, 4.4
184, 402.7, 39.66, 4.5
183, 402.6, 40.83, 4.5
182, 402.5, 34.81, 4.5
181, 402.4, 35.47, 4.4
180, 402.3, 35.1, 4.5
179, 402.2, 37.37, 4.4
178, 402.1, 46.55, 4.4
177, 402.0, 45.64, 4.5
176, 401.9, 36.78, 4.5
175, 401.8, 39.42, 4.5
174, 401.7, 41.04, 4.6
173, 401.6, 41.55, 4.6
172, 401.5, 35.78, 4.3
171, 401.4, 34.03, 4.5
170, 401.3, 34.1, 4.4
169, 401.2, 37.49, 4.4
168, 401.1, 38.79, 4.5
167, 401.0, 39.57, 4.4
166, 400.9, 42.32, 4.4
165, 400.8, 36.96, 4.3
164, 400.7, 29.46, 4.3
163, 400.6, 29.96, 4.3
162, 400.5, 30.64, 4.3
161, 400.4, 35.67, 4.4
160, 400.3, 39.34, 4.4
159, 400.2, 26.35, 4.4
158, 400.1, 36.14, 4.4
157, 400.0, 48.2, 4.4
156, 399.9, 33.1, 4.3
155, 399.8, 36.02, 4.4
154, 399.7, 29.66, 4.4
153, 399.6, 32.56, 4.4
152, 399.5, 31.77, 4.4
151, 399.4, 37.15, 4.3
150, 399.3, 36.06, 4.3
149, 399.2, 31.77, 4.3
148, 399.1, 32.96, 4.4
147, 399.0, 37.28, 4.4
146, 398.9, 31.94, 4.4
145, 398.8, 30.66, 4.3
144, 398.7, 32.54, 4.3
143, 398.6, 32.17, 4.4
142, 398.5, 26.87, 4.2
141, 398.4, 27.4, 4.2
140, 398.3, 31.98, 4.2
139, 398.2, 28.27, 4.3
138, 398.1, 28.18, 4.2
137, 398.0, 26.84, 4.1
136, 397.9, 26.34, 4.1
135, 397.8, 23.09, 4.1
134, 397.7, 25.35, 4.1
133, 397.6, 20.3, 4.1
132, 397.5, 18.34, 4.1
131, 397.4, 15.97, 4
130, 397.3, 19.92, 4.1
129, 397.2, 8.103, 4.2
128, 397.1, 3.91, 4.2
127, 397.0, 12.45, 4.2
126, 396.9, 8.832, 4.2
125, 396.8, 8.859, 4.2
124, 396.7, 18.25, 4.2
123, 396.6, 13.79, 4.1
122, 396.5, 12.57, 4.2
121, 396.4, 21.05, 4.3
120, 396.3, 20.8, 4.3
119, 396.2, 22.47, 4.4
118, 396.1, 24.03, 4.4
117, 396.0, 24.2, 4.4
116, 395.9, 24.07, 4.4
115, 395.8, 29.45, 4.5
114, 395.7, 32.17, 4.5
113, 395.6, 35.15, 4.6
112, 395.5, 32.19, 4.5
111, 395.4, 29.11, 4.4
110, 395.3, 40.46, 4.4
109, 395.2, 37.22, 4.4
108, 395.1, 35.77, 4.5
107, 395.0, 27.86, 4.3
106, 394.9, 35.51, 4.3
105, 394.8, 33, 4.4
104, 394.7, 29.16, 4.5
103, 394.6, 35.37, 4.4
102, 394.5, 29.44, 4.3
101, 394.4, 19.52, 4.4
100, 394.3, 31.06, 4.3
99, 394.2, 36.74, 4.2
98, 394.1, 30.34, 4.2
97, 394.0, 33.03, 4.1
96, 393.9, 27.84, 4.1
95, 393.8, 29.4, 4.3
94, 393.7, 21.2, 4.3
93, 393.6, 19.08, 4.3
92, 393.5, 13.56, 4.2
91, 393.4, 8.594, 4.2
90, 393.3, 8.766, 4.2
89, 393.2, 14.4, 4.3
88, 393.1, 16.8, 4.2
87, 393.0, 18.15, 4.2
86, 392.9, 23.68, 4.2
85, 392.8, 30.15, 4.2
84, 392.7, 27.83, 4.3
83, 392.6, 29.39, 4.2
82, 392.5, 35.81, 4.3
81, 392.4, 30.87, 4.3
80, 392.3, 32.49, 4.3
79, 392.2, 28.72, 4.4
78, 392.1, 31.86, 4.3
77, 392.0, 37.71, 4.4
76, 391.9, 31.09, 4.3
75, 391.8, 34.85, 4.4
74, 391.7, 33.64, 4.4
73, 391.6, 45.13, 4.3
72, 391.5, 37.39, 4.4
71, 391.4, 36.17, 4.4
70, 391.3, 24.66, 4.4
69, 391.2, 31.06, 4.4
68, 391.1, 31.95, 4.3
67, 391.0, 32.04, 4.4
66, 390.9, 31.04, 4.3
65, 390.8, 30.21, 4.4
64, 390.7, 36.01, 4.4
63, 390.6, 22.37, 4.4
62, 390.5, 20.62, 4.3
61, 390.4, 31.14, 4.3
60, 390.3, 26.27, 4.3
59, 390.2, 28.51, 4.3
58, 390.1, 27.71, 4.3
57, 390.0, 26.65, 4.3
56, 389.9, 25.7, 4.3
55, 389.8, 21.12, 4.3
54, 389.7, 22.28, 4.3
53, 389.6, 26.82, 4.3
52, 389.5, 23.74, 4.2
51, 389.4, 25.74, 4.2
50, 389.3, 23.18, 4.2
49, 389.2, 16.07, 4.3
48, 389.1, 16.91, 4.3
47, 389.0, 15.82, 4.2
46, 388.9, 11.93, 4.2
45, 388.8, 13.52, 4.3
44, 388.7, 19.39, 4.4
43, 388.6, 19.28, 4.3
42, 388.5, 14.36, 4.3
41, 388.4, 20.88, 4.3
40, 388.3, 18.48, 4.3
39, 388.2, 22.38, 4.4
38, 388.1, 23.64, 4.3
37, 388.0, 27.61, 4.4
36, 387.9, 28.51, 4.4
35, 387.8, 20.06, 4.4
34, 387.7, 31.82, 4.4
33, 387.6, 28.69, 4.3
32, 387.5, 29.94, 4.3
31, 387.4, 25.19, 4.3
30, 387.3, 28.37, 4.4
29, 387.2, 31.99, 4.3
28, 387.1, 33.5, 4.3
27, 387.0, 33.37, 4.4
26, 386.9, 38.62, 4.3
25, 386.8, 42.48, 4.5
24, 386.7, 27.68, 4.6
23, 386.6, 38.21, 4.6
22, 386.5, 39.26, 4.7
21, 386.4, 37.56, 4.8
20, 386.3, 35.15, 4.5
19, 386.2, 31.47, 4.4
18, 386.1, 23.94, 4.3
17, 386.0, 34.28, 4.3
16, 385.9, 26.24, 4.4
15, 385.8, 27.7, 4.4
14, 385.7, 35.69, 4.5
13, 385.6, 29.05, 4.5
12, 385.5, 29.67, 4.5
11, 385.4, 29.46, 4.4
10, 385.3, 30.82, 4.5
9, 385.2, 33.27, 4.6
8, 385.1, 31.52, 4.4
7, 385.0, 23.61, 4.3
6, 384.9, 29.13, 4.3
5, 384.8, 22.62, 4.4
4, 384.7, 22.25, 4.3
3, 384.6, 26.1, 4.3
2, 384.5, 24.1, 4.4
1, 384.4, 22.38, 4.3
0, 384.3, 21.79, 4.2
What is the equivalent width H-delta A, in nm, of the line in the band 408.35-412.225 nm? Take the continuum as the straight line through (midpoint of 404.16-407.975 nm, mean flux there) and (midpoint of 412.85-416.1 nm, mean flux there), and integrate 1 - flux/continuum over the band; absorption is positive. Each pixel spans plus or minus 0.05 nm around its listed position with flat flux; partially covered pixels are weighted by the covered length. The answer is 0.763 nm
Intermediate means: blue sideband 35.8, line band 28.4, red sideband 35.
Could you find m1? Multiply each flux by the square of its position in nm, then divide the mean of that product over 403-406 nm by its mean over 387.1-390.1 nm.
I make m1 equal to 1.74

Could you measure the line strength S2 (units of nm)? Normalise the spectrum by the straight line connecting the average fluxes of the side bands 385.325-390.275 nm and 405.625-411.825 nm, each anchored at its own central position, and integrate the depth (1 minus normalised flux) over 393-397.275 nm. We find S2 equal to 0.69 nm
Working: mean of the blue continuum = 26.7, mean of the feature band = 23.6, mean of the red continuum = 30.9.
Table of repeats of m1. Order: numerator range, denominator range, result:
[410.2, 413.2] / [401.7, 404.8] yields 0.82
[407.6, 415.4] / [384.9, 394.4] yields 1.29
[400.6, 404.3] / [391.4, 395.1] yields 1.41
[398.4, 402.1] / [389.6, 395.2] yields 1.30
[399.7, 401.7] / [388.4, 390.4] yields 1.77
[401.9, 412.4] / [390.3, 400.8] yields 1.27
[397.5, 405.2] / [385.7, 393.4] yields 1.37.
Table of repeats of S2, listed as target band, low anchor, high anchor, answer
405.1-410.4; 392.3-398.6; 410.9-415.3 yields -0.23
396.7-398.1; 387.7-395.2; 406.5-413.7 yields 0.53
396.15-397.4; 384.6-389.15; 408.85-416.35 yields 0.63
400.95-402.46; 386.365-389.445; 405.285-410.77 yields -0.45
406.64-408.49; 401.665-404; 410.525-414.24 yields 0.03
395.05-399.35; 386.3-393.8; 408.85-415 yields 0.45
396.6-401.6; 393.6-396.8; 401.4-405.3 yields 0.62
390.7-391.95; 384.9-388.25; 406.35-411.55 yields -0.12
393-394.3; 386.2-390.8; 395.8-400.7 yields 0.22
